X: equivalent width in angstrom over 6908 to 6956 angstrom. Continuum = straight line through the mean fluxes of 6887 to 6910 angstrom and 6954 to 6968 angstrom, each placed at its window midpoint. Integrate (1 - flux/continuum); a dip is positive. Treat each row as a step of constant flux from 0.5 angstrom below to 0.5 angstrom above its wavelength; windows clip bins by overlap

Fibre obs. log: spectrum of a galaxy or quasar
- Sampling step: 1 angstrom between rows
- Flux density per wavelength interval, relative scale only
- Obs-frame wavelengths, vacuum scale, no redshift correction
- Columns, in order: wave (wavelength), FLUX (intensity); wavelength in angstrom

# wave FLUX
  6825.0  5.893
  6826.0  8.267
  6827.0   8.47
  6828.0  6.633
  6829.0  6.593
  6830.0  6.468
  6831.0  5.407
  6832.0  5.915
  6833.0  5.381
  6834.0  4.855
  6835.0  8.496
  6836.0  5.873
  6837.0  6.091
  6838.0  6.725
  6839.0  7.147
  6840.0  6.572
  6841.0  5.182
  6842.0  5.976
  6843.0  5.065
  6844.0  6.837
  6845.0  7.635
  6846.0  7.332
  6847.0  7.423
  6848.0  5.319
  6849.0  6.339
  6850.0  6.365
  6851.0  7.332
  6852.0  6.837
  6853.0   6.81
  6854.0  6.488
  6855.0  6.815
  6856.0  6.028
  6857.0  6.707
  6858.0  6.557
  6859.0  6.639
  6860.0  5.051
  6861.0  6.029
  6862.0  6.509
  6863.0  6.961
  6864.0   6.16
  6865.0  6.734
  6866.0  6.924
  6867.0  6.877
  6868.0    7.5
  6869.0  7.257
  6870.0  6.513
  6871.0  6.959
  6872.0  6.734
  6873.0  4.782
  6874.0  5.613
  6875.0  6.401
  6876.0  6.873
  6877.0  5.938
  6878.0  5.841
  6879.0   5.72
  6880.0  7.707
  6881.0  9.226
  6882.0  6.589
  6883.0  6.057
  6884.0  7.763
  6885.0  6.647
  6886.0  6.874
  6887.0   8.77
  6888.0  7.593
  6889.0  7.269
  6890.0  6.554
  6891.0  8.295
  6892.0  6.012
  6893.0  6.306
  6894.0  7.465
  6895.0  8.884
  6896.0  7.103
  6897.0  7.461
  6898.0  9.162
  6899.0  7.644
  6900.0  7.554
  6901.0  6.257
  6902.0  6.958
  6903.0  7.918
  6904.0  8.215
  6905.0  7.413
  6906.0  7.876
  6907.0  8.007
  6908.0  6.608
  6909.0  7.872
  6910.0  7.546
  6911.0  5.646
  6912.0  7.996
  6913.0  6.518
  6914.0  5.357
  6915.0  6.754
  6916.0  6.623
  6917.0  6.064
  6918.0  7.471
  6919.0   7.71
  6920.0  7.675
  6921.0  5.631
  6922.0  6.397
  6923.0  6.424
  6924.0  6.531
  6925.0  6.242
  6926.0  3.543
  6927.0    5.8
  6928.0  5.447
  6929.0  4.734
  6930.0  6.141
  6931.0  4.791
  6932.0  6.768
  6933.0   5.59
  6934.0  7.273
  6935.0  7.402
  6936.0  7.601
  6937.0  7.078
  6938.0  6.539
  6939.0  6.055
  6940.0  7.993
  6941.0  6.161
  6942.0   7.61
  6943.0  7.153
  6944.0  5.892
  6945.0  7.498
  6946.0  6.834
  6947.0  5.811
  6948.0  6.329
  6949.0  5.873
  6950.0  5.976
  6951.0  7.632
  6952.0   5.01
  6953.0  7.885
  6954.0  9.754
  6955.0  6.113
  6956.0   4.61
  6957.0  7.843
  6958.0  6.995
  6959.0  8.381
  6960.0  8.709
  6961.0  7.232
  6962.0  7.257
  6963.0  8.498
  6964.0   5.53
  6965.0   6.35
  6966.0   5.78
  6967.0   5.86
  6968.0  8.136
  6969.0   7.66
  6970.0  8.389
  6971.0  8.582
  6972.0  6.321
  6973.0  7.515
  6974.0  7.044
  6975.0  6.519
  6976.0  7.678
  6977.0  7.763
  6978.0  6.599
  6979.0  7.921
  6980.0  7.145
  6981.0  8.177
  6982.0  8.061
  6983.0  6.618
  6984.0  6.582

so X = 4.6 angstrom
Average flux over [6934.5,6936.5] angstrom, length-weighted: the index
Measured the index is 7.5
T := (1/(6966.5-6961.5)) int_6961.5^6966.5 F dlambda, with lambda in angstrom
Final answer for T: 6.68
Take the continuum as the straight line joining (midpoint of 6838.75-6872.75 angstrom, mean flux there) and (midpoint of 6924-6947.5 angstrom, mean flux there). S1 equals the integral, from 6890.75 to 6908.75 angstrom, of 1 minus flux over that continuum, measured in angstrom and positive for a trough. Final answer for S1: -3.0 angstrom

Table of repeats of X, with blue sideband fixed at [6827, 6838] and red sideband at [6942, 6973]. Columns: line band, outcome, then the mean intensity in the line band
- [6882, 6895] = -1.1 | 7.18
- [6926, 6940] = 1.4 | 6.21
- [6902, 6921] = -1.1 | 7.13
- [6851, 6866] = -0.1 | 6.5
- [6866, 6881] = -0.1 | 6.59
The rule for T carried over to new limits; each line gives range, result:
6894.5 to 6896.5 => 7.99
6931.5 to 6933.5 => 6.18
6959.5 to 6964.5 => 7.45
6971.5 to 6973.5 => 6.92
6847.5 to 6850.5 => 6.01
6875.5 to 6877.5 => 6.41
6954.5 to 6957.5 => 6.19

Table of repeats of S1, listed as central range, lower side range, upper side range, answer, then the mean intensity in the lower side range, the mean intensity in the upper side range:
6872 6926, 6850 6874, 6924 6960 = -3.5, 6.55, 6.55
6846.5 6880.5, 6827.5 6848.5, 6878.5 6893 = 1.5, 6.33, 7.19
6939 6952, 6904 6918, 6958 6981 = 1.0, 7.01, 7.32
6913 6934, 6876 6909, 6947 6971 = 3.1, 7.3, 7.04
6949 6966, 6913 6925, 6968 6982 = 0.5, 6.58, 7.53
